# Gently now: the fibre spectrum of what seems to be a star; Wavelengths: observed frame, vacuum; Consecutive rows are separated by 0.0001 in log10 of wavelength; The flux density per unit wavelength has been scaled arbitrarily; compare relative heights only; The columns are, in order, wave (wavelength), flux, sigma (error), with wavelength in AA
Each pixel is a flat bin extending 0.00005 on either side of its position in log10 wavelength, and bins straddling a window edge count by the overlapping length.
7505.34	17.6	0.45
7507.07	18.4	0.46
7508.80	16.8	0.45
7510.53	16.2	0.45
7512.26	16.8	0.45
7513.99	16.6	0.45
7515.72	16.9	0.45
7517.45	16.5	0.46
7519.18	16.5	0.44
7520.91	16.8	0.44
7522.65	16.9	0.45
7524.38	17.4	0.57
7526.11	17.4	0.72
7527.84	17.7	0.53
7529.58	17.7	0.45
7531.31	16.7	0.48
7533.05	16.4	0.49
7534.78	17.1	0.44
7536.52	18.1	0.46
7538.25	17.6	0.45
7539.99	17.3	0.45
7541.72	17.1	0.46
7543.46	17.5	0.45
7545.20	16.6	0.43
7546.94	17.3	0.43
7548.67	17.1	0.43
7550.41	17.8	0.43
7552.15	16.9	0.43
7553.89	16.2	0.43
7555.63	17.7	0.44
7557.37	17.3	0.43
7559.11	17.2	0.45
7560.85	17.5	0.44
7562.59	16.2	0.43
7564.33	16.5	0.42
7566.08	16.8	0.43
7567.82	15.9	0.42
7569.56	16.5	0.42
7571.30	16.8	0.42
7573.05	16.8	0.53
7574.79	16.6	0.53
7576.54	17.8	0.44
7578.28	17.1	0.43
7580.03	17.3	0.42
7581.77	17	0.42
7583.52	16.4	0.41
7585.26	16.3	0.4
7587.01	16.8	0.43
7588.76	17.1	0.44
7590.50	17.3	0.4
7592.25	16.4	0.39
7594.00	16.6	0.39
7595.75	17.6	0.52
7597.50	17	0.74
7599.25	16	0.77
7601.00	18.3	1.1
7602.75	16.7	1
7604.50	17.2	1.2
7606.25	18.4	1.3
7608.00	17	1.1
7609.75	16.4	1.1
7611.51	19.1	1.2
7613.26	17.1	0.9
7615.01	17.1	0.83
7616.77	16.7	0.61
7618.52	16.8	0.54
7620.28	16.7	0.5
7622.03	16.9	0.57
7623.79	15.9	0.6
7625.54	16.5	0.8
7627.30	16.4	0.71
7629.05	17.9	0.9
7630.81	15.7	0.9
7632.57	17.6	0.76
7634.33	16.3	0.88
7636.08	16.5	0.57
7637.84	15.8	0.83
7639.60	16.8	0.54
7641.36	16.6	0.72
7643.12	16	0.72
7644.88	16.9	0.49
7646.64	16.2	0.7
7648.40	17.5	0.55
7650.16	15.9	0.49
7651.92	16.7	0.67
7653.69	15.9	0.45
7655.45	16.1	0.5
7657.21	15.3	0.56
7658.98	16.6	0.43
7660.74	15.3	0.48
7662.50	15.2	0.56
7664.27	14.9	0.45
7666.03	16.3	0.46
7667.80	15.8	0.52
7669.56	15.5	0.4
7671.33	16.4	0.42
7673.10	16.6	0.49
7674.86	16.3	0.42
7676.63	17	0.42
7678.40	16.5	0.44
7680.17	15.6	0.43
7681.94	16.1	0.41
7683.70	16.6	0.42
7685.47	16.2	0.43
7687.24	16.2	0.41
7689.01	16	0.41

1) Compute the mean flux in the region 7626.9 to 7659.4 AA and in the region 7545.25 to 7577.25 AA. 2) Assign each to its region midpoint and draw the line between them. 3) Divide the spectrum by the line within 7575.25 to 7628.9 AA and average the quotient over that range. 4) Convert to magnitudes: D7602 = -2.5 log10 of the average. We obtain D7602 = -0.02 mag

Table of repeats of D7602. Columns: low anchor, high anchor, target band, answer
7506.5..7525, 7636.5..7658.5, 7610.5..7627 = -0.03 mag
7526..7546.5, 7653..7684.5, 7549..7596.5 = 0.00 mag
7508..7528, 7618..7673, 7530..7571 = -0.02 mag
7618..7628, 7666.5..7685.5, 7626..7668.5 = 0.01 mag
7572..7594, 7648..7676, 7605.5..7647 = -0.03 mag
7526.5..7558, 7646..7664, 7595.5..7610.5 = -0.04 mag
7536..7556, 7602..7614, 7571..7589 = 0.03 mag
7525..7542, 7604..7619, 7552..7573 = 0.03 mag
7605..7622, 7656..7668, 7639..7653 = -0.03 mag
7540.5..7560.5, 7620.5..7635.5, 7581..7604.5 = 0.00 mag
